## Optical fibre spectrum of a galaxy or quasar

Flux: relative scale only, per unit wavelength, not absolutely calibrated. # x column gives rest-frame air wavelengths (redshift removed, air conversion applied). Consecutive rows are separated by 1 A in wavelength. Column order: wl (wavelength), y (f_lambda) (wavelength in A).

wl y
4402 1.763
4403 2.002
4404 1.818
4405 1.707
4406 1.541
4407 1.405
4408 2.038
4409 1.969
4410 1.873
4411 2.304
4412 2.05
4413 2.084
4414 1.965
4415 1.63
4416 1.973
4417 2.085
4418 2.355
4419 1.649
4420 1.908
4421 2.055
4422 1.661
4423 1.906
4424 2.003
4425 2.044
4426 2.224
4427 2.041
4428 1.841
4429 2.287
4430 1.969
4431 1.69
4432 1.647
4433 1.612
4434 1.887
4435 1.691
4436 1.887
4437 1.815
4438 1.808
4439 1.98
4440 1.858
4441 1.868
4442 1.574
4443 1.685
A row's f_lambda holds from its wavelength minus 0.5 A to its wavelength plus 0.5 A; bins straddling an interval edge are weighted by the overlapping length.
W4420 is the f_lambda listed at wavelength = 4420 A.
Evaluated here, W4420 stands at 1.908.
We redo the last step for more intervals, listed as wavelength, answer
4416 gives 1.973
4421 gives 2.055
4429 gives 2.287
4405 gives 1.707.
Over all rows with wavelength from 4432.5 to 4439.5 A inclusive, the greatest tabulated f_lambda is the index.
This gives 1.98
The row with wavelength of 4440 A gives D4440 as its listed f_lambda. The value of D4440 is 1.858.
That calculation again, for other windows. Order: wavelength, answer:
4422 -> 1.661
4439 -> 1.98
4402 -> 1.763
